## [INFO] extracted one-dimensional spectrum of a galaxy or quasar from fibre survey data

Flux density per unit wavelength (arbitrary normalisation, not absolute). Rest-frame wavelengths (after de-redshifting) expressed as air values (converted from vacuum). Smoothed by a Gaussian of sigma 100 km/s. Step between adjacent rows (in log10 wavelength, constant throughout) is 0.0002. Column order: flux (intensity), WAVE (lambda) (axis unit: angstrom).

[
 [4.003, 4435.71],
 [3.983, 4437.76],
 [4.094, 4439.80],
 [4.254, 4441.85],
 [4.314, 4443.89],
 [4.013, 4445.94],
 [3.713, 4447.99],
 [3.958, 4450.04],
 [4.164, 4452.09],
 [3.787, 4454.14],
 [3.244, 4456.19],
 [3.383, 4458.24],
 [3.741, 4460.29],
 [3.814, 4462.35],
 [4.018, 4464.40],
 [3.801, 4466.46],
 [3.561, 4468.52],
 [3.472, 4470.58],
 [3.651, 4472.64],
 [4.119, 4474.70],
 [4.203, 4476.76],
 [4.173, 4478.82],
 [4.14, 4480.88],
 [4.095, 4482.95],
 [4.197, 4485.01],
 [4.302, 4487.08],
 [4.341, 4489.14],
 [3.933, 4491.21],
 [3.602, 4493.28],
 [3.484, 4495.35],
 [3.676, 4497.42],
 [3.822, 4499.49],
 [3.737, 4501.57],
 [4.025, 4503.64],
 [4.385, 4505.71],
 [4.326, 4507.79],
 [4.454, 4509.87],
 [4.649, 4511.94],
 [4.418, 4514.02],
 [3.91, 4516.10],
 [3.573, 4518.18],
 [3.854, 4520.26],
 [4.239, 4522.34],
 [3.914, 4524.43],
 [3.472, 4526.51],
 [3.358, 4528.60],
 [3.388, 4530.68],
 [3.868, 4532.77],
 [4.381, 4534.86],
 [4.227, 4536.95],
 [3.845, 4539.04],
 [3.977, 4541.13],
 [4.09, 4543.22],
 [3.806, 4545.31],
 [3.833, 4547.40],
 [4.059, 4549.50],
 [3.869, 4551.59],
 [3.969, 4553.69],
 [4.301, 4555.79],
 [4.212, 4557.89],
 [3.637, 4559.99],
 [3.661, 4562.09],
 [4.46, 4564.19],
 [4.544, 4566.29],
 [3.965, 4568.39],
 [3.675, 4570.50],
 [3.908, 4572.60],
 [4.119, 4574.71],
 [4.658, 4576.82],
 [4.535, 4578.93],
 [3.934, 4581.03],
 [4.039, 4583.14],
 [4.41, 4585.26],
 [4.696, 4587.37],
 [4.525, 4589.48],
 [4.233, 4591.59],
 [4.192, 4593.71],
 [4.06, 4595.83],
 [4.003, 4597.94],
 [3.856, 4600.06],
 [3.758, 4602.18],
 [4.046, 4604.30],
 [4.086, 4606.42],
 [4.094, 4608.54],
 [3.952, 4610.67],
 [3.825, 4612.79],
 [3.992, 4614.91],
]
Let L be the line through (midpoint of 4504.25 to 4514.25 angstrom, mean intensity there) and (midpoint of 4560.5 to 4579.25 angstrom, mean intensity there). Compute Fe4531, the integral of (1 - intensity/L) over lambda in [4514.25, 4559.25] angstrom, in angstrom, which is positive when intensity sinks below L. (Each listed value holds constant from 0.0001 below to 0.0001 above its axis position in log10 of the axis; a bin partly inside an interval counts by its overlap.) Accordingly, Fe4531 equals 4.0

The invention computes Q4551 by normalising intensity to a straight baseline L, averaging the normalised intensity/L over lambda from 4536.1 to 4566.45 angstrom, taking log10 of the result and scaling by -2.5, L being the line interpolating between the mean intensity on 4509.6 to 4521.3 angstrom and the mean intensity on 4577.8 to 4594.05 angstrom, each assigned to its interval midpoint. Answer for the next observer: 0.06 mag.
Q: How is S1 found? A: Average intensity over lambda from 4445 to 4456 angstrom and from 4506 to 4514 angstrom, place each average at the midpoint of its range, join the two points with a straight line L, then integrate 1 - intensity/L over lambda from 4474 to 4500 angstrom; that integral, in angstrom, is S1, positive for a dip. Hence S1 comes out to 1.4 angstrom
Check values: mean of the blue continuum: 3.87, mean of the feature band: 4.01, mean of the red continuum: 4.46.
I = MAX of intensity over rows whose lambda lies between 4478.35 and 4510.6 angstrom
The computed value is 4.454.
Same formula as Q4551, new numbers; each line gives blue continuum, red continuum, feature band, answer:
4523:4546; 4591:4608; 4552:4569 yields -0.04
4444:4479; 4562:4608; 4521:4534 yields 0.08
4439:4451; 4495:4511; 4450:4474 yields 0.09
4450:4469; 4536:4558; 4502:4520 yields -0.08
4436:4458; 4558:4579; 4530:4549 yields 0.03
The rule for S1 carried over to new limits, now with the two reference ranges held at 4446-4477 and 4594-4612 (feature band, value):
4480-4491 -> -1.1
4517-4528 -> 0.2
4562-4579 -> -1.0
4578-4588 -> -0.9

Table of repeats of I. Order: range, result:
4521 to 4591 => 4.696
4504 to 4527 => 4.649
